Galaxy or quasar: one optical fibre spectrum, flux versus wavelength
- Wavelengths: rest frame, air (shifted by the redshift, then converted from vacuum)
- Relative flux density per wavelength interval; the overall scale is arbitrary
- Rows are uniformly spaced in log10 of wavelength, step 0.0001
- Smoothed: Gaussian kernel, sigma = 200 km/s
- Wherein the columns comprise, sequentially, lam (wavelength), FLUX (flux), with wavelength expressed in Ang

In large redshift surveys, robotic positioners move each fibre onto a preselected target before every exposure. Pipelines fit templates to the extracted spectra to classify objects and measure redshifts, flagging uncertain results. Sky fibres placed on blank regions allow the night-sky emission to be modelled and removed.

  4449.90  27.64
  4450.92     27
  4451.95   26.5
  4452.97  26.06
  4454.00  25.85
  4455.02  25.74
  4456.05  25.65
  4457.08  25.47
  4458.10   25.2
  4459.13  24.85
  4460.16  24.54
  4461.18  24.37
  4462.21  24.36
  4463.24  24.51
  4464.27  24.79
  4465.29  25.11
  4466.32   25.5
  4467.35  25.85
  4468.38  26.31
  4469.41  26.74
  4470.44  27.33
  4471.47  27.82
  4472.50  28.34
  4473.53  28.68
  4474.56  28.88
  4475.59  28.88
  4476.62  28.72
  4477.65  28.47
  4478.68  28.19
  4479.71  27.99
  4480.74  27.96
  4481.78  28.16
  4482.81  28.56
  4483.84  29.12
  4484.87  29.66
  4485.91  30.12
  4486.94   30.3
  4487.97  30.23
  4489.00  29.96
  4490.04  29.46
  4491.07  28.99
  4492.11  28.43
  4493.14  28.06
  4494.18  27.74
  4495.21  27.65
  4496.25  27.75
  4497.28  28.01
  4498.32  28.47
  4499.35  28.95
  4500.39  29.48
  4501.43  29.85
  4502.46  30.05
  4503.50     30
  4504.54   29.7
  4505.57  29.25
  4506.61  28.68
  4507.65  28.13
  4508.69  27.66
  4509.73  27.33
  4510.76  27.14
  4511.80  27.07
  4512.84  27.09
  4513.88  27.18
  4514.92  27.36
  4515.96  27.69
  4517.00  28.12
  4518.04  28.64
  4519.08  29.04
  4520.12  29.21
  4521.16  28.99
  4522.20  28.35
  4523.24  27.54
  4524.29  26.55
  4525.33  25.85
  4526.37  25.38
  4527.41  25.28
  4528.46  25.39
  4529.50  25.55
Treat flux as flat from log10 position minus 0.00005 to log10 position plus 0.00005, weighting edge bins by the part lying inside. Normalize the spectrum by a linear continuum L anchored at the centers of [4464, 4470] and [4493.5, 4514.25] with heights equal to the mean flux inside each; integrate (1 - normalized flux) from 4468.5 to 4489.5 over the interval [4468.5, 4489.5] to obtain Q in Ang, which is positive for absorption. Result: -1.6 Ang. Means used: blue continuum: 25.8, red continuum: 28.4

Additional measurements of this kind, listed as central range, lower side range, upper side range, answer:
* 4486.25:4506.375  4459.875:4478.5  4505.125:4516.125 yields -1.29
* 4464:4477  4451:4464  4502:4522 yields -0.58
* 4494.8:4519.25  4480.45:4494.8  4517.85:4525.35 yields 0.16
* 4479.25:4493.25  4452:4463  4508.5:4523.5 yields -1.34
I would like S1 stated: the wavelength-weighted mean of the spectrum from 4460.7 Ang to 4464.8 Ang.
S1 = 24.5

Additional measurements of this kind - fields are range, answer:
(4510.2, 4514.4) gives 27.2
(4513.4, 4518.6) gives 27.8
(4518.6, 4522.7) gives 28.9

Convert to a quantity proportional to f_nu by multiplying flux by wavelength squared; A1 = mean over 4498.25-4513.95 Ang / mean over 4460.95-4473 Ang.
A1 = 1.12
